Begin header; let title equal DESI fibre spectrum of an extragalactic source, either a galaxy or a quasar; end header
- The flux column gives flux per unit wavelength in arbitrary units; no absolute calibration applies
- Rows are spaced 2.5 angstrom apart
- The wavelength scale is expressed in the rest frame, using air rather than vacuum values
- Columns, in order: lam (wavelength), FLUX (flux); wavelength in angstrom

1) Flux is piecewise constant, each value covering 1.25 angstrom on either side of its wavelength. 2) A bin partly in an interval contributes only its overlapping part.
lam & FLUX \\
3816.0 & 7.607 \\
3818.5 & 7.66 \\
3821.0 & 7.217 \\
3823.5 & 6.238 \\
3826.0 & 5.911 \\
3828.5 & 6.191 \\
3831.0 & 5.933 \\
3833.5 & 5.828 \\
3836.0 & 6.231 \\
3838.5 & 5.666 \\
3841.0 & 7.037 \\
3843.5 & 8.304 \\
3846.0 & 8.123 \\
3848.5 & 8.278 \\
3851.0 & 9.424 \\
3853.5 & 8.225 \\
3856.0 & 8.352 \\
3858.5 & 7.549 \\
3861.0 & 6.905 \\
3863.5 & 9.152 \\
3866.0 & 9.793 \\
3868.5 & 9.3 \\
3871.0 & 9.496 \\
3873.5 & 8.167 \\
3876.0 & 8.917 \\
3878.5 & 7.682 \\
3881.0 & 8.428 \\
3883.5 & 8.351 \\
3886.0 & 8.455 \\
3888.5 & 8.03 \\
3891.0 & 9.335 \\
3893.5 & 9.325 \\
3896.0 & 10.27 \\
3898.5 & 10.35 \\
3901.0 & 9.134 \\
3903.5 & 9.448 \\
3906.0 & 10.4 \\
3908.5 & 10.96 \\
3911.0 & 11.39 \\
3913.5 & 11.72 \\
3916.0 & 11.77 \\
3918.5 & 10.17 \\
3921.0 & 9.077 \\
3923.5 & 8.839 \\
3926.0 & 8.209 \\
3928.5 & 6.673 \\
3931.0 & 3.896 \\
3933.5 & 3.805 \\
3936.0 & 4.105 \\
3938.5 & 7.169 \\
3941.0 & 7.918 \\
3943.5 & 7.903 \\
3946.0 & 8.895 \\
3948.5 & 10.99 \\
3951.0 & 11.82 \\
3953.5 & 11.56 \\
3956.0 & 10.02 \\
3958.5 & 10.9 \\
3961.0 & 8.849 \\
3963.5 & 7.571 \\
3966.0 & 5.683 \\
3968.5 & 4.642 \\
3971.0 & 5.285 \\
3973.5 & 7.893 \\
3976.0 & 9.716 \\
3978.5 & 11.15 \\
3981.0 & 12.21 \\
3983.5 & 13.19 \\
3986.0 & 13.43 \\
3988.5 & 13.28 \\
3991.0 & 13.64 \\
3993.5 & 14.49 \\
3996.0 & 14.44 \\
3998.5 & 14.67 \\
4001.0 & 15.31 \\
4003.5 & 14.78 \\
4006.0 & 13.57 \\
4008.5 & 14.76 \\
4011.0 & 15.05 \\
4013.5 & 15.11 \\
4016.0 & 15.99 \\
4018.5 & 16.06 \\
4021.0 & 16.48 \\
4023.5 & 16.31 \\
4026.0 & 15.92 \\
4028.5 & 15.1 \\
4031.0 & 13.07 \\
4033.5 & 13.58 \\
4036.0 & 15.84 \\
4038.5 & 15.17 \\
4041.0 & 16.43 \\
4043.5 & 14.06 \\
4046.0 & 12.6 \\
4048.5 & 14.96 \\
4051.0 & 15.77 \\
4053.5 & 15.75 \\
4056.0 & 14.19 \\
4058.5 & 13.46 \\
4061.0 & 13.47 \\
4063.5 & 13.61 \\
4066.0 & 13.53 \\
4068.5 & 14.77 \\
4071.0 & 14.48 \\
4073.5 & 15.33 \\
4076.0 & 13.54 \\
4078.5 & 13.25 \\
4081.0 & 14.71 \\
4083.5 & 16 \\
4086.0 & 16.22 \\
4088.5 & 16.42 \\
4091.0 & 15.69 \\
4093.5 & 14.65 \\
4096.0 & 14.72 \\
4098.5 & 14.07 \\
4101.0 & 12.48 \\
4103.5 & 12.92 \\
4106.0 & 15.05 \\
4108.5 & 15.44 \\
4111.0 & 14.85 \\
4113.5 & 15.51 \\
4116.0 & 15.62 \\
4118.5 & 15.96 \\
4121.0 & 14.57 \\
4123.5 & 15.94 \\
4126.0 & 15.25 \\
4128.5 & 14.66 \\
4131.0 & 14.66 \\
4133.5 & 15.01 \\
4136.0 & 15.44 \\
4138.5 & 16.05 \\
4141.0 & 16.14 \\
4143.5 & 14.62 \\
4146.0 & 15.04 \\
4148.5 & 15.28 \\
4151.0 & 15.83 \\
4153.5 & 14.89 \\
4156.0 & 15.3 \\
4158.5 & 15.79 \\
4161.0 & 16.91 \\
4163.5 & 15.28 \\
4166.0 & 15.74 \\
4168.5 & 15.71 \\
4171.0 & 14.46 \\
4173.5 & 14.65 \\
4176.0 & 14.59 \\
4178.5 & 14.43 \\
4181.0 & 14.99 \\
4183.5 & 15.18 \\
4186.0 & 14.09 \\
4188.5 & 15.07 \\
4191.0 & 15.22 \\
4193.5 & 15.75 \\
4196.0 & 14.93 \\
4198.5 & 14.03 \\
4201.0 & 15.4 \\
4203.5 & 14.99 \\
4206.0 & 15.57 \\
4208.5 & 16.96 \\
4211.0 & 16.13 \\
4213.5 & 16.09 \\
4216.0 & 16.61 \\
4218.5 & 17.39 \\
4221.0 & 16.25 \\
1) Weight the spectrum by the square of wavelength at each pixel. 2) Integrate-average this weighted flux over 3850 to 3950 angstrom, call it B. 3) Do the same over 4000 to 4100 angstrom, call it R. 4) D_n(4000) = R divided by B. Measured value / 1.8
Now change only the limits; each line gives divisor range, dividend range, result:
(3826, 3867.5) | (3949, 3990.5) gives 1.40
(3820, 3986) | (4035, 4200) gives 1.95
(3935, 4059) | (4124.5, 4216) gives 1.34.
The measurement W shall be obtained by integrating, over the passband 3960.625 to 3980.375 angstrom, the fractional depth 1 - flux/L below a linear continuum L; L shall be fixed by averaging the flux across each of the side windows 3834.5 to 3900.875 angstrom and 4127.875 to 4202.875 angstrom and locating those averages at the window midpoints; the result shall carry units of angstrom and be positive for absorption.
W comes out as 5.66 angstrom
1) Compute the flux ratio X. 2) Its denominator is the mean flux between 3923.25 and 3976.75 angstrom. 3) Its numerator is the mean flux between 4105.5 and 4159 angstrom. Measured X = 1.96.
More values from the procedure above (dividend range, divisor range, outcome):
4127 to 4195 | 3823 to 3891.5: 1.94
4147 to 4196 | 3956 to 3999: 1.44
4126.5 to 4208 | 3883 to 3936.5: 1.71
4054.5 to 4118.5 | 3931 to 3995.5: 1.55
